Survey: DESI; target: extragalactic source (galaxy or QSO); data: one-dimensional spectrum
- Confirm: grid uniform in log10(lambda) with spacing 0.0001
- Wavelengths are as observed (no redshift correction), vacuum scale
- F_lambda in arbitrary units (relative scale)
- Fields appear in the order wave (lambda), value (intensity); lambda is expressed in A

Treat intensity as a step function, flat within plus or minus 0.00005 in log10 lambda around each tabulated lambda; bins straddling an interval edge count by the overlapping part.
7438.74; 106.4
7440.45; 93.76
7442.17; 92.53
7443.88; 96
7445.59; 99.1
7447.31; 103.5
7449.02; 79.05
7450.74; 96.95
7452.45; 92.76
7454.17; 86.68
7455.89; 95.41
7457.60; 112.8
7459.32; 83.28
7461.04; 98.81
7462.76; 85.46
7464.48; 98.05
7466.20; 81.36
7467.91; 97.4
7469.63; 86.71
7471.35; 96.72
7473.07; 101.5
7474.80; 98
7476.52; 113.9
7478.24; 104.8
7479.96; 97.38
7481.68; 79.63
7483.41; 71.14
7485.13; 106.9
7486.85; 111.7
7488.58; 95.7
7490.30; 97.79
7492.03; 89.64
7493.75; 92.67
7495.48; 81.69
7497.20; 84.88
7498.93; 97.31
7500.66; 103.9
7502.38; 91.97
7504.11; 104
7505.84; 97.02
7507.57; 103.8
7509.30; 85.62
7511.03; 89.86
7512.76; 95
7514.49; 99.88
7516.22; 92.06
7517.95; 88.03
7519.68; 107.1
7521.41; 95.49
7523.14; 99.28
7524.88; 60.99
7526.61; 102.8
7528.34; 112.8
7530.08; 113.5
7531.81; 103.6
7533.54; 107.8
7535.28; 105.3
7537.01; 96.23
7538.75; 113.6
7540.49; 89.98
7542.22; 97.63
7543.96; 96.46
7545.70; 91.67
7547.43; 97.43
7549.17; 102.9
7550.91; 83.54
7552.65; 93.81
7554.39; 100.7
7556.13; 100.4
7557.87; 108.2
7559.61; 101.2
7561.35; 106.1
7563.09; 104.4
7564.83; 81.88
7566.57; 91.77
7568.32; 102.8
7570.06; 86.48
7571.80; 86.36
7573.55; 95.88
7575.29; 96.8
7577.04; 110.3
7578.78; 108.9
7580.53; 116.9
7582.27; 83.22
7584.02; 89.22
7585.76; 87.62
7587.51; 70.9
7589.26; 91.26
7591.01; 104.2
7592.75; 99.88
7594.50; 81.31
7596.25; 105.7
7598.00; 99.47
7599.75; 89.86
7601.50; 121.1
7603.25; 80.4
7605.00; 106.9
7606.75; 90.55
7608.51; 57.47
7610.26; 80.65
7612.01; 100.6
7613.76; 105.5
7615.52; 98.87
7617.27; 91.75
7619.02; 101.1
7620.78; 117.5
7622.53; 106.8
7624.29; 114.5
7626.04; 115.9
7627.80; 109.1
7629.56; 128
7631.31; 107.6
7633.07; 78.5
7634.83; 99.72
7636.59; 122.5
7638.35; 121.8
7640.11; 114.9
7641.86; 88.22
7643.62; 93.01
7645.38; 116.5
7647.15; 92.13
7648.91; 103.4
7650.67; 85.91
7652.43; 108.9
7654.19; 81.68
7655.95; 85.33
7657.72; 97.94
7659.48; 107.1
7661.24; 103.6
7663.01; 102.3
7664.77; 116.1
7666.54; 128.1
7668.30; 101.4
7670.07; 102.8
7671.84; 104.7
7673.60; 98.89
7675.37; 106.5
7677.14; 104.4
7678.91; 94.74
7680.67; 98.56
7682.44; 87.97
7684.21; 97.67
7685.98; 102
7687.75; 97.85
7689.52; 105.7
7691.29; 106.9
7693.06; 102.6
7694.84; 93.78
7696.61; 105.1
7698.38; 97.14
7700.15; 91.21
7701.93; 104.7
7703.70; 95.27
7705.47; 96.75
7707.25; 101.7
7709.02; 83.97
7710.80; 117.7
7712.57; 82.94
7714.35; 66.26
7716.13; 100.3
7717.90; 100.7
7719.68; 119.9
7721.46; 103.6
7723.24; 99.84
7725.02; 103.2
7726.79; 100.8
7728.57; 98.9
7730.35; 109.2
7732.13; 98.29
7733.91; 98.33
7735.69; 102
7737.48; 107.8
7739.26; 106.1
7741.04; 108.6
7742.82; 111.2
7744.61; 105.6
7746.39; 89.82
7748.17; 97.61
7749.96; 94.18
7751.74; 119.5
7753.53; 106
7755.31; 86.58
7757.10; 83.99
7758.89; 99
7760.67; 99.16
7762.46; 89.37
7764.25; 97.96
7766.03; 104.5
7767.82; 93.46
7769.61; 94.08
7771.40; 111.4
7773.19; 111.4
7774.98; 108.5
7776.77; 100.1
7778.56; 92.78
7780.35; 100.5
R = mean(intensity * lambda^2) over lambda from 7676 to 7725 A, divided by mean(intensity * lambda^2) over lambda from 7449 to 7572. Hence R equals 1.1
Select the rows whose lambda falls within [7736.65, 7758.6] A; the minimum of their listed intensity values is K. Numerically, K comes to 83.99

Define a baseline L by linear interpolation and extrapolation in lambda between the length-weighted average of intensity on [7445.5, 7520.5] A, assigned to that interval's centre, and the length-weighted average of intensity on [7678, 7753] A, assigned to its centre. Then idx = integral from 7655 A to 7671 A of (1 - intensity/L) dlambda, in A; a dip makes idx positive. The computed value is -0.95 A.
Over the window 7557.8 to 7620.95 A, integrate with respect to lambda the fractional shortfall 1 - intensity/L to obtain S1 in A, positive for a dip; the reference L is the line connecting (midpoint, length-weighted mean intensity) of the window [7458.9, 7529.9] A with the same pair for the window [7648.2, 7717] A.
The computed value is 0.95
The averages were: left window 94.9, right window 99.2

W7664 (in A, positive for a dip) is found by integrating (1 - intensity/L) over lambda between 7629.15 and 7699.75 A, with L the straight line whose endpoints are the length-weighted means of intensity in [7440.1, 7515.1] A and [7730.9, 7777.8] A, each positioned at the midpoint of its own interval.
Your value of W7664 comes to -2.2 A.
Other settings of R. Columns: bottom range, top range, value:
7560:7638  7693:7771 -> 1.04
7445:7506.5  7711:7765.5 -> 1.13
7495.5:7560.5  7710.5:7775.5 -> 1.09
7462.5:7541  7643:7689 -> 1.09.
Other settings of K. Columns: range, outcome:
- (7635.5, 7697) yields 81.68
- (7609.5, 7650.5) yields 78.5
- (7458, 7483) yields 79.63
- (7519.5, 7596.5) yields 60.99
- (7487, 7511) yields 81.69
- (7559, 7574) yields 81.88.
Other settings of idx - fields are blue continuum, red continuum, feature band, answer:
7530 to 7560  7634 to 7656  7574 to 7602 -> 1.0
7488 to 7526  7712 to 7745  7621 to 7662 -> -2.4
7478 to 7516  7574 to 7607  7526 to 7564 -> -2.3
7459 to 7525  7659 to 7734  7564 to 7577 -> 0.5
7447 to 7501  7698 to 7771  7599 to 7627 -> -0.5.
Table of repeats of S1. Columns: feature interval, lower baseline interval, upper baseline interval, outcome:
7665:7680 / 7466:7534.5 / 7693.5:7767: -1.1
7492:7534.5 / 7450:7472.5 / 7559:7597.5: -0.8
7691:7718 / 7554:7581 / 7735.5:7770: 0.9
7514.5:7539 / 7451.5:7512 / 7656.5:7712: -0.8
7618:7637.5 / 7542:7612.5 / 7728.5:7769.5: -2.5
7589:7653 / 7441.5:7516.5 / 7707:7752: -1.7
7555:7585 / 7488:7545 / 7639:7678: 0.2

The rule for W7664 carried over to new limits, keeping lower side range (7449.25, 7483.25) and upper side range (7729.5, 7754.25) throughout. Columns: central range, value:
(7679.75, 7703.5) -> 0.7 A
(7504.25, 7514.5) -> 0.0 A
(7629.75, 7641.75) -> -0.9 A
